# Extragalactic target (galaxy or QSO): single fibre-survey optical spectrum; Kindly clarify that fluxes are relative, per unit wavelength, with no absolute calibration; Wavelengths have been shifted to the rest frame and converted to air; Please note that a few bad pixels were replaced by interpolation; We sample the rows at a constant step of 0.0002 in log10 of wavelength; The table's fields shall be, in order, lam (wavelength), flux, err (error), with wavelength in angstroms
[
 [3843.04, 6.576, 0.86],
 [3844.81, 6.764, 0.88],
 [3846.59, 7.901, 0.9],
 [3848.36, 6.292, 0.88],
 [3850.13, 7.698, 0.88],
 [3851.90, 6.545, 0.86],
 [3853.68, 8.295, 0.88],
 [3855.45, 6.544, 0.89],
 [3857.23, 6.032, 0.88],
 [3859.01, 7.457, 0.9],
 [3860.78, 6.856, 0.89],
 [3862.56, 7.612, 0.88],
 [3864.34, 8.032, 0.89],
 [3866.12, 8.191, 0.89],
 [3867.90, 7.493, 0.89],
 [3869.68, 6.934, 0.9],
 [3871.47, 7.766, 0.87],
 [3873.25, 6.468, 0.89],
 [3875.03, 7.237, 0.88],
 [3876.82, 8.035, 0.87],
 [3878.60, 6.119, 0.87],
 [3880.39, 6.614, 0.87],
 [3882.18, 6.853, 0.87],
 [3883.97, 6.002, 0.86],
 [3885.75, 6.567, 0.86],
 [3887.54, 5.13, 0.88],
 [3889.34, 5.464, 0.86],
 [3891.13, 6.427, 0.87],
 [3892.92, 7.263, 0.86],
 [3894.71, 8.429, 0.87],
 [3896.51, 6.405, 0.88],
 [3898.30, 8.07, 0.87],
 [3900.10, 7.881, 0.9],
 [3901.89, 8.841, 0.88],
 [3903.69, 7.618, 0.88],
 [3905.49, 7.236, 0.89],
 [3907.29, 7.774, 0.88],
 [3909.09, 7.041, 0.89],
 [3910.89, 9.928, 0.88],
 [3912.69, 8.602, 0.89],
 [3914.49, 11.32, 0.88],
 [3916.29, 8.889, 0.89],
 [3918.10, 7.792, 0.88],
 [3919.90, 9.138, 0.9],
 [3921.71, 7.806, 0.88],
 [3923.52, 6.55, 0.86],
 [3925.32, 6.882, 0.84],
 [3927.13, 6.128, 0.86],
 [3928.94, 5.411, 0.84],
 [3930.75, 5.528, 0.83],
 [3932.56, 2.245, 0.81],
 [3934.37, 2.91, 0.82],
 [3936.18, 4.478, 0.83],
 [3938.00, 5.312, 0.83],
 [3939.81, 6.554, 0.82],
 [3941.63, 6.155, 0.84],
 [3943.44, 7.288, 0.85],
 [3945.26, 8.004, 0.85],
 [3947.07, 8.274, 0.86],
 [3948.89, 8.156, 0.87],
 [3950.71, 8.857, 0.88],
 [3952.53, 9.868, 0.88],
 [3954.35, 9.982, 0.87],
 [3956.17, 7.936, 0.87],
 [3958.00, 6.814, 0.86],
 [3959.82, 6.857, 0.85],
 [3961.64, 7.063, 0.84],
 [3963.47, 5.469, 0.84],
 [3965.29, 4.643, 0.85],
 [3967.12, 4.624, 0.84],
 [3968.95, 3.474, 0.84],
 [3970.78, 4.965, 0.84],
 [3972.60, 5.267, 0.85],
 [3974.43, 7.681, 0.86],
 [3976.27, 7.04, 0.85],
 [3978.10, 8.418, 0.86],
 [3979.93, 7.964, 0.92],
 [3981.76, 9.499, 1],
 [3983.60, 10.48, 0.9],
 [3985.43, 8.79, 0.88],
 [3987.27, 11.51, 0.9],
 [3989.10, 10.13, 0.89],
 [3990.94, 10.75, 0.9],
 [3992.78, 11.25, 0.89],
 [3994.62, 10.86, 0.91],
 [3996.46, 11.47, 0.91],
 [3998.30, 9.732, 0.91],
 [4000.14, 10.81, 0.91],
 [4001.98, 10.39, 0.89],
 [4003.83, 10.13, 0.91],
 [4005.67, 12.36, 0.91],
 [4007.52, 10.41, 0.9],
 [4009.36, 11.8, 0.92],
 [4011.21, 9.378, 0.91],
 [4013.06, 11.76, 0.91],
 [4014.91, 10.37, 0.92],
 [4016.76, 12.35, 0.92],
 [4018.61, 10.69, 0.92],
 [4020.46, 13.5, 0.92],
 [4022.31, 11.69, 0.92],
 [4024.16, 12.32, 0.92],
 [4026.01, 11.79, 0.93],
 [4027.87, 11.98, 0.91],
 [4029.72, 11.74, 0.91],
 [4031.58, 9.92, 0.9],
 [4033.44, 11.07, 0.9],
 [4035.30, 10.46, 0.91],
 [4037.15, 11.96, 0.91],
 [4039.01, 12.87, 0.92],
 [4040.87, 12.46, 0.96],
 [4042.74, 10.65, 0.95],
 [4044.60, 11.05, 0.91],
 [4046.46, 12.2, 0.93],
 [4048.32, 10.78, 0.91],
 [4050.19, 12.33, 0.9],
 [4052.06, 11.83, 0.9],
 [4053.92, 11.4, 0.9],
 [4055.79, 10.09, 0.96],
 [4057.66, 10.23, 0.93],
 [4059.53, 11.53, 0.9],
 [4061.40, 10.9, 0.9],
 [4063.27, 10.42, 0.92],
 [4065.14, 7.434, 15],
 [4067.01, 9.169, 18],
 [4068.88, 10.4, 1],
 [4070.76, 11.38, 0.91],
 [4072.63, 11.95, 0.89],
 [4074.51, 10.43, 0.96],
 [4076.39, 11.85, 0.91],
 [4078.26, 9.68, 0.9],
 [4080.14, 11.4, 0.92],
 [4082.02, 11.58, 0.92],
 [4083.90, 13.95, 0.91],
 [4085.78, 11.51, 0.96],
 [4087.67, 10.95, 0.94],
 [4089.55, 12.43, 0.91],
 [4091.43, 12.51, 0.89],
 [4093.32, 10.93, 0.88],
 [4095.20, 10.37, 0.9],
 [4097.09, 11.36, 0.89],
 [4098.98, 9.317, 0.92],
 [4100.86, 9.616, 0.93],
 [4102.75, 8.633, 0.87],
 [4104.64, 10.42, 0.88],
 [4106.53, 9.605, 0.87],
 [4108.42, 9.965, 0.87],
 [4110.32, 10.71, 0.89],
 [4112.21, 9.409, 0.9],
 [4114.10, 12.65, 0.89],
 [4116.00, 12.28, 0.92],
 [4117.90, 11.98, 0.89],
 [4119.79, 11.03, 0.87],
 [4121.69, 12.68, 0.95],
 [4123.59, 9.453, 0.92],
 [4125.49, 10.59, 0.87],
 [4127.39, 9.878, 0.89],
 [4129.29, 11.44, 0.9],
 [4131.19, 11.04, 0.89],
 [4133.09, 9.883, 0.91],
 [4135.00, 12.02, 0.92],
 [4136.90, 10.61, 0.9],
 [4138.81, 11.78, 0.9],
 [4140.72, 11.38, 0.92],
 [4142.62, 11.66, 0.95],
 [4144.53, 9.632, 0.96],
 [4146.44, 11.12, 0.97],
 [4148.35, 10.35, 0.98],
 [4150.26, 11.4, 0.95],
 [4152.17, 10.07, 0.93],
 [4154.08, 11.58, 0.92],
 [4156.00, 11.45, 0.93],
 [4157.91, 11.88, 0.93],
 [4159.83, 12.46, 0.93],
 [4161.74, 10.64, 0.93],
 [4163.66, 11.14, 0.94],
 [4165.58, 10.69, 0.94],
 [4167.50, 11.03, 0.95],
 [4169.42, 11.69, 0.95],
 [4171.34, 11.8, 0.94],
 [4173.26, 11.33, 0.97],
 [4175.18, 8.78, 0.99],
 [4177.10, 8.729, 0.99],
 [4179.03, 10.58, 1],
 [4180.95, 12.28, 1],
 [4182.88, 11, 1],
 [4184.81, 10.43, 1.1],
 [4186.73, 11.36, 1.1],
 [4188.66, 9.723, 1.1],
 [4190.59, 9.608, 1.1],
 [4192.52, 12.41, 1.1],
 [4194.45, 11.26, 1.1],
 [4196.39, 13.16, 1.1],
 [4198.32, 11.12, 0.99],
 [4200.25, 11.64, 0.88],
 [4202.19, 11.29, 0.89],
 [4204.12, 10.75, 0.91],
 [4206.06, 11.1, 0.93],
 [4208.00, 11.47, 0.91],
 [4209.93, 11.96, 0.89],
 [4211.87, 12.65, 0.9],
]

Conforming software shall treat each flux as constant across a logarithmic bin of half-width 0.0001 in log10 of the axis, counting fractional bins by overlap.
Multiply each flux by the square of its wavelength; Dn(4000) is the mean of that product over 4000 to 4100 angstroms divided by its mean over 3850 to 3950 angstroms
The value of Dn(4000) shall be 1.71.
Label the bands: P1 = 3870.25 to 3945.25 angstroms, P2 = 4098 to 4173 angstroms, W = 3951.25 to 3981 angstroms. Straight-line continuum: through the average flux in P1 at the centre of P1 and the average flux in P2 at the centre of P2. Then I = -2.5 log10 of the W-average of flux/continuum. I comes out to 0.17 mag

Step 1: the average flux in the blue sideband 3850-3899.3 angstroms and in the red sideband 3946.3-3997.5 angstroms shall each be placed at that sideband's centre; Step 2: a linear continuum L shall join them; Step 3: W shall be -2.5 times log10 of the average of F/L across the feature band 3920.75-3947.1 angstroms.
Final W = 0.29 mag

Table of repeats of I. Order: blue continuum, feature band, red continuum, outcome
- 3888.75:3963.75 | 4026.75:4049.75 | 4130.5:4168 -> -0.24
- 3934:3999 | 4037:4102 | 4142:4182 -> -0.18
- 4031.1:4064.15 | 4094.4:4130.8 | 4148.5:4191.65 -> 0.04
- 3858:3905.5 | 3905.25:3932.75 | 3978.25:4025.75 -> 0.10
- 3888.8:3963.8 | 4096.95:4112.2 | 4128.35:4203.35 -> 0.03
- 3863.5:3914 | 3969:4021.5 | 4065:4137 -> -0.09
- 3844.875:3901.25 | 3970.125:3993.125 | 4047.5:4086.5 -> 0.06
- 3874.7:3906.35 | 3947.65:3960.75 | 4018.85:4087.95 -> 0.04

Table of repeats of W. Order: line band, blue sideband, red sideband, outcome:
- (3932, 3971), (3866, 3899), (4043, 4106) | 0.28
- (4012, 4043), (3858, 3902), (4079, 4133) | -0.21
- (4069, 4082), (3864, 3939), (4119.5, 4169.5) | -0.12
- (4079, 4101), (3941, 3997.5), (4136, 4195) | -0.16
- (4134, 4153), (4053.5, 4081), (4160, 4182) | -0.02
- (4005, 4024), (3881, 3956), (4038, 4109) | -0.20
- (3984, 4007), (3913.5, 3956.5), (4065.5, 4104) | -0.23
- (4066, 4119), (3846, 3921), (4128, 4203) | -0.08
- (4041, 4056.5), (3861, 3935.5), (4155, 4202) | -0.22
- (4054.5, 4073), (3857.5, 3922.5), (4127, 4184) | -0.06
